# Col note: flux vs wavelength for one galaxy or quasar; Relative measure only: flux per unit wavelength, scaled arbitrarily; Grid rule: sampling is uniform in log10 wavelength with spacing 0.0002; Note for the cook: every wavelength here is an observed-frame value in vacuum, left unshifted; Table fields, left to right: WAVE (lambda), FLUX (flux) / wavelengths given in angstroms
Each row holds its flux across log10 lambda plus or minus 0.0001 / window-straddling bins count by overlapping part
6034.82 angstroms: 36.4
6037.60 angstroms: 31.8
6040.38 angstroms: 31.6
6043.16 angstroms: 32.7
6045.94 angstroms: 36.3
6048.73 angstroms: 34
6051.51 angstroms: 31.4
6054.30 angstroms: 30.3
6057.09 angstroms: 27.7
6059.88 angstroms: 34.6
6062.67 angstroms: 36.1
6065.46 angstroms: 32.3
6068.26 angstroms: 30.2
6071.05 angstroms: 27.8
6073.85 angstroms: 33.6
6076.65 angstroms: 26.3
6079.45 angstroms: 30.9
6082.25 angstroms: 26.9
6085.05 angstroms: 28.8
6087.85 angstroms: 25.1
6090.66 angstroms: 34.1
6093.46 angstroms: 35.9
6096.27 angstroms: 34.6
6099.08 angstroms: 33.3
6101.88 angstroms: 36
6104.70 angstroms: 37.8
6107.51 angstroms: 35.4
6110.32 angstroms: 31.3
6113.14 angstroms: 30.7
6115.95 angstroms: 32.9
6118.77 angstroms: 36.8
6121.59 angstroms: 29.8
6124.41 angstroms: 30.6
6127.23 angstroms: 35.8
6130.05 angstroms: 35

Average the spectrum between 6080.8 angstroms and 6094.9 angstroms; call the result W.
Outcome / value 30.2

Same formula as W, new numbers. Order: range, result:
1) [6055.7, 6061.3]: 31.2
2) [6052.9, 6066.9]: 32.2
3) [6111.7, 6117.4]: 31.8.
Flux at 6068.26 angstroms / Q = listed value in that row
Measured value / 30.2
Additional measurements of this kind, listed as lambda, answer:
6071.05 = 27.8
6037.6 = 31.8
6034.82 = 36.4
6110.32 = 31.3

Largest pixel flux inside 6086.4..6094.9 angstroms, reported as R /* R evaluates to 35.9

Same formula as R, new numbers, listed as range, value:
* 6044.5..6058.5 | 36.3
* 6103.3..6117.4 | 37.8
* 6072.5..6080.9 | 33.6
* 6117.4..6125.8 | 36.8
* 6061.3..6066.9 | 36.1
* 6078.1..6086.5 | 30.9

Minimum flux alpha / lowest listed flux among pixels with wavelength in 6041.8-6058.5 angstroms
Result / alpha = 27.7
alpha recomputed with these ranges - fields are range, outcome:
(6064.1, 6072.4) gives 27.8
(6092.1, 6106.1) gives 33.3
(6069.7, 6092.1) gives 25.1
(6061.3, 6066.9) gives 32.3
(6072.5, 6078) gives 26.3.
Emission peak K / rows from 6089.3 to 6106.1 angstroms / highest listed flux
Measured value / 37.8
